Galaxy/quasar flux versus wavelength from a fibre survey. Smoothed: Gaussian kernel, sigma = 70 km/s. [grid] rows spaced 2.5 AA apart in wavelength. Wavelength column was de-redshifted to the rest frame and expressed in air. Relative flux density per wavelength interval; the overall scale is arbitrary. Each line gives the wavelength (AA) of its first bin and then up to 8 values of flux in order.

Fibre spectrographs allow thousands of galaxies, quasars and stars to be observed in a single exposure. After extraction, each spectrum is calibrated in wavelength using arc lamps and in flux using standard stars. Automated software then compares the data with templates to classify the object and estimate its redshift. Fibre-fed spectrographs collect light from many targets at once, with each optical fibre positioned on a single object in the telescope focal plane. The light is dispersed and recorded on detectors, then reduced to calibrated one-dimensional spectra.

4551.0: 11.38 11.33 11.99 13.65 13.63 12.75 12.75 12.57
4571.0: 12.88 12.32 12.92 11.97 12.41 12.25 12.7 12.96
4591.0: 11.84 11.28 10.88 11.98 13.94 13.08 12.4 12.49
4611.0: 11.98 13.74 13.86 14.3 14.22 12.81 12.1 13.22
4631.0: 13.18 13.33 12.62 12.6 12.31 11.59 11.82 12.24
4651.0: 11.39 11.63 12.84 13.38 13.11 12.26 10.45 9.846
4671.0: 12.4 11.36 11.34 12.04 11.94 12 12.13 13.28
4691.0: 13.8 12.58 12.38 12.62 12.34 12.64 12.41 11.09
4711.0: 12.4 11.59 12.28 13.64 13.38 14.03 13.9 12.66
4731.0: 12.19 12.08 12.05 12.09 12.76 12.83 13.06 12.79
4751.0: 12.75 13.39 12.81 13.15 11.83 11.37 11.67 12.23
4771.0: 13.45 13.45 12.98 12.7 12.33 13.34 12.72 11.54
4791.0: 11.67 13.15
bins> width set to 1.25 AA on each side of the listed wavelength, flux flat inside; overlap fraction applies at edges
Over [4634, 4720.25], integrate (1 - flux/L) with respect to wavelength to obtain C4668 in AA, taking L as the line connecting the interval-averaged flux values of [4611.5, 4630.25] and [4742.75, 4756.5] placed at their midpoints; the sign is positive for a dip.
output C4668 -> 6.5 AA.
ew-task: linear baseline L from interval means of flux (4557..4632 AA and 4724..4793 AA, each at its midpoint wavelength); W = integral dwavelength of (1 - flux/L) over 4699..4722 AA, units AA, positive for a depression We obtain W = 0.4 AA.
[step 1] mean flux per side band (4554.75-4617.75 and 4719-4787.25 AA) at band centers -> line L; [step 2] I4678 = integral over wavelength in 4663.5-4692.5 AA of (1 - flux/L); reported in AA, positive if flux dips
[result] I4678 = 1.8 AA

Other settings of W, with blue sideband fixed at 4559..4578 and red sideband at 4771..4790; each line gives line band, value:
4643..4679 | 2.7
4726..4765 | 0.6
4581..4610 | 1.1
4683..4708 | 0.4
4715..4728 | -0.7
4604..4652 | 0.2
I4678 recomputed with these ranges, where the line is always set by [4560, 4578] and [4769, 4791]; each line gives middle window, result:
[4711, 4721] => 0.1 AA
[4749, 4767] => 0.4 AA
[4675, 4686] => 0.8 AA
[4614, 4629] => -0.8 AA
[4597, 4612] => 0.2 AA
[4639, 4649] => 0.6 AA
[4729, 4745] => 0.5 AA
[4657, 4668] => 0.5 AA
